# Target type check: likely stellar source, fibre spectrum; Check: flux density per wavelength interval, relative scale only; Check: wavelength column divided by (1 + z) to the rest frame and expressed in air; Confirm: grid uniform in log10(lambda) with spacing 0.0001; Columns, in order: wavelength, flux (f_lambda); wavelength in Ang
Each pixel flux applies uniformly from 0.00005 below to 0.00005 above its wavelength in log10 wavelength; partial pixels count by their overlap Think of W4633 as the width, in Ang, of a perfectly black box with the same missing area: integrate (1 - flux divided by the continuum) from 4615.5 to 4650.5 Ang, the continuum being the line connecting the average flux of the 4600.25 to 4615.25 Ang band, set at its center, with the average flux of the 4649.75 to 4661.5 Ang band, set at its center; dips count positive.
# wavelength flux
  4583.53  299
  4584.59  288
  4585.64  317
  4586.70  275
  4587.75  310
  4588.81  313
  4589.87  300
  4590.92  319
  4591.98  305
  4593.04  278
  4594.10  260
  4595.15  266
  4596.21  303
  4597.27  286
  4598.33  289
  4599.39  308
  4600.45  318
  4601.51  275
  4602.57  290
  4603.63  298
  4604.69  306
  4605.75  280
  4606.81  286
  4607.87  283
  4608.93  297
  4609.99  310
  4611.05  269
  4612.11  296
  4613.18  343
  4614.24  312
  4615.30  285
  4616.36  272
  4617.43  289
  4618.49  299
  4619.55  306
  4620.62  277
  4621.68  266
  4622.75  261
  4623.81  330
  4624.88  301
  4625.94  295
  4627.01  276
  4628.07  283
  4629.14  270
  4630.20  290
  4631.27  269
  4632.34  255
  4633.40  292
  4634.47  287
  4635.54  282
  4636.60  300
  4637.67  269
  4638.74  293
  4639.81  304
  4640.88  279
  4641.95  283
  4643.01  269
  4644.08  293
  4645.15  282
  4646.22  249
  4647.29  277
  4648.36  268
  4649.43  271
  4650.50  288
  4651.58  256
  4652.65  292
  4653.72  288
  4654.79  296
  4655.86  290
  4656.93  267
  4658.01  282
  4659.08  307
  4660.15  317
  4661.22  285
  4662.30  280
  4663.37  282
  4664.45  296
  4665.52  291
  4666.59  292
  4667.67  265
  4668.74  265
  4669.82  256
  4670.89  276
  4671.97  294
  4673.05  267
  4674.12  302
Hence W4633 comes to 1.13 Ang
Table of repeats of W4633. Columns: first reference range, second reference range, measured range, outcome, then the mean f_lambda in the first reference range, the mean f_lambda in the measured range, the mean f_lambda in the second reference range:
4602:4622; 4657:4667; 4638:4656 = 0.7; 293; 281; 291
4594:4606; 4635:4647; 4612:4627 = -0.4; 291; 294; 282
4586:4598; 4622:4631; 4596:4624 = -0.3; 293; 293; 287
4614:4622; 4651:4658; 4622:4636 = 0.1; 288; 284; 281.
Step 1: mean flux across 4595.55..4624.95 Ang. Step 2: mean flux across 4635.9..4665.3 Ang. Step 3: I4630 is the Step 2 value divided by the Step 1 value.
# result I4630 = 0.97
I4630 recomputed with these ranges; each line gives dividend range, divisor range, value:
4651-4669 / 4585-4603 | 0.97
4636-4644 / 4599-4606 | 0.96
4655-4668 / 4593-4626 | 0.99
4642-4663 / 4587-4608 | 0.96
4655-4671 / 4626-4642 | 1.01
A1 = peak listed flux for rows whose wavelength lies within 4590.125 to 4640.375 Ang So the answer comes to 343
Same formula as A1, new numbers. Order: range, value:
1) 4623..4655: 330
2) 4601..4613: 310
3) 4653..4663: 317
